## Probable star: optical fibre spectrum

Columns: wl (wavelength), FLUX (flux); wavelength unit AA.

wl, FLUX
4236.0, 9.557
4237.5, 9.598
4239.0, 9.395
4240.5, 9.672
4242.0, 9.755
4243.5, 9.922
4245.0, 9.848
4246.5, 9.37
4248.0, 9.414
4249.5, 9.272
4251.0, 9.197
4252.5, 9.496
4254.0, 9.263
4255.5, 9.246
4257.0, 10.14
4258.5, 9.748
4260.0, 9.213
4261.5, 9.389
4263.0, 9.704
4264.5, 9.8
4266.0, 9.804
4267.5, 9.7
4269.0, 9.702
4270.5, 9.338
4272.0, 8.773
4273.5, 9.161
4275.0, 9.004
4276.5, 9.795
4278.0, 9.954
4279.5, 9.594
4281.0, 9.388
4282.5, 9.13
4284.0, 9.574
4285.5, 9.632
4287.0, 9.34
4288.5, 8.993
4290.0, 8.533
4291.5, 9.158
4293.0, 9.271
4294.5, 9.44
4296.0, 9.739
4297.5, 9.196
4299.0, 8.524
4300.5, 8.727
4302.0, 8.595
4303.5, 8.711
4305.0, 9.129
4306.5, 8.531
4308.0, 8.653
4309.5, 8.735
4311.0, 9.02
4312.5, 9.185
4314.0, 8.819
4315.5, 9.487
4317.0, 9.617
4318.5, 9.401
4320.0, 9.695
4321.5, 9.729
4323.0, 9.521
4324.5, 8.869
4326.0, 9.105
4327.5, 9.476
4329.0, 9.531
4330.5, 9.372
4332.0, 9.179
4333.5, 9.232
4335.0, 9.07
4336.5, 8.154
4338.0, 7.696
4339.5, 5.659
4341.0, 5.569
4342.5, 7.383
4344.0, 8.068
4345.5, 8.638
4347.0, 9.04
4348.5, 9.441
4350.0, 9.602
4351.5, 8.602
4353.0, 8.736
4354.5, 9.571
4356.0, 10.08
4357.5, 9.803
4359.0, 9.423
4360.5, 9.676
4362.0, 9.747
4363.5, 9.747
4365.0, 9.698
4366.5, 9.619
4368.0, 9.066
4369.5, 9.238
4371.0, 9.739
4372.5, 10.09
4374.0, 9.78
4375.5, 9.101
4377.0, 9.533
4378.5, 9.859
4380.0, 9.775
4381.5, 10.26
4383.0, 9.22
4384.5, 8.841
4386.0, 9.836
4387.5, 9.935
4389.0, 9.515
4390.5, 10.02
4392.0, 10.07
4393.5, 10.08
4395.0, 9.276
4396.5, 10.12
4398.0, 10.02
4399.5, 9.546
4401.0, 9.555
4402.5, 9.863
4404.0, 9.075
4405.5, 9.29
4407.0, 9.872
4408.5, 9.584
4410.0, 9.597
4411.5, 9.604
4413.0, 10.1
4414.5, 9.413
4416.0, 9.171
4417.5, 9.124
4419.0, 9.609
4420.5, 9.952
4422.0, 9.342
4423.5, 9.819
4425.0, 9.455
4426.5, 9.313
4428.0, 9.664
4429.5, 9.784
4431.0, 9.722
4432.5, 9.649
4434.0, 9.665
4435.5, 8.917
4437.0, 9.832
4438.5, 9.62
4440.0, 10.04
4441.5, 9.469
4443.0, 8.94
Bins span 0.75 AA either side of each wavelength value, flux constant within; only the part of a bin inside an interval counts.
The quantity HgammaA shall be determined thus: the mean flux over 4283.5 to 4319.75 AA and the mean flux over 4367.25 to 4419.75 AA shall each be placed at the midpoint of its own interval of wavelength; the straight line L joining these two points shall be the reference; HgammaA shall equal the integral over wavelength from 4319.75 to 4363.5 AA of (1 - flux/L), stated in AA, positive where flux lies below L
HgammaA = 2.0 AA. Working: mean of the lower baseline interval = 9.09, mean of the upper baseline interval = 9.62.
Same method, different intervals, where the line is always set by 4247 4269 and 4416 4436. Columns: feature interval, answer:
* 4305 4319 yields 0.7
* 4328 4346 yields 2.6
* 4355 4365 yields -0.2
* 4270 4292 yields 0.6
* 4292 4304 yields 0.6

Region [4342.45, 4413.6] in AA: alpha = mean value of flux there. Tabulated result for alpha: 9.53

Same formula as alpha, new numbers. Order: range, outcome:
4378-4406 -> 9.69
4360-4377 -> 9.59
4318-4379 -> 9.08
